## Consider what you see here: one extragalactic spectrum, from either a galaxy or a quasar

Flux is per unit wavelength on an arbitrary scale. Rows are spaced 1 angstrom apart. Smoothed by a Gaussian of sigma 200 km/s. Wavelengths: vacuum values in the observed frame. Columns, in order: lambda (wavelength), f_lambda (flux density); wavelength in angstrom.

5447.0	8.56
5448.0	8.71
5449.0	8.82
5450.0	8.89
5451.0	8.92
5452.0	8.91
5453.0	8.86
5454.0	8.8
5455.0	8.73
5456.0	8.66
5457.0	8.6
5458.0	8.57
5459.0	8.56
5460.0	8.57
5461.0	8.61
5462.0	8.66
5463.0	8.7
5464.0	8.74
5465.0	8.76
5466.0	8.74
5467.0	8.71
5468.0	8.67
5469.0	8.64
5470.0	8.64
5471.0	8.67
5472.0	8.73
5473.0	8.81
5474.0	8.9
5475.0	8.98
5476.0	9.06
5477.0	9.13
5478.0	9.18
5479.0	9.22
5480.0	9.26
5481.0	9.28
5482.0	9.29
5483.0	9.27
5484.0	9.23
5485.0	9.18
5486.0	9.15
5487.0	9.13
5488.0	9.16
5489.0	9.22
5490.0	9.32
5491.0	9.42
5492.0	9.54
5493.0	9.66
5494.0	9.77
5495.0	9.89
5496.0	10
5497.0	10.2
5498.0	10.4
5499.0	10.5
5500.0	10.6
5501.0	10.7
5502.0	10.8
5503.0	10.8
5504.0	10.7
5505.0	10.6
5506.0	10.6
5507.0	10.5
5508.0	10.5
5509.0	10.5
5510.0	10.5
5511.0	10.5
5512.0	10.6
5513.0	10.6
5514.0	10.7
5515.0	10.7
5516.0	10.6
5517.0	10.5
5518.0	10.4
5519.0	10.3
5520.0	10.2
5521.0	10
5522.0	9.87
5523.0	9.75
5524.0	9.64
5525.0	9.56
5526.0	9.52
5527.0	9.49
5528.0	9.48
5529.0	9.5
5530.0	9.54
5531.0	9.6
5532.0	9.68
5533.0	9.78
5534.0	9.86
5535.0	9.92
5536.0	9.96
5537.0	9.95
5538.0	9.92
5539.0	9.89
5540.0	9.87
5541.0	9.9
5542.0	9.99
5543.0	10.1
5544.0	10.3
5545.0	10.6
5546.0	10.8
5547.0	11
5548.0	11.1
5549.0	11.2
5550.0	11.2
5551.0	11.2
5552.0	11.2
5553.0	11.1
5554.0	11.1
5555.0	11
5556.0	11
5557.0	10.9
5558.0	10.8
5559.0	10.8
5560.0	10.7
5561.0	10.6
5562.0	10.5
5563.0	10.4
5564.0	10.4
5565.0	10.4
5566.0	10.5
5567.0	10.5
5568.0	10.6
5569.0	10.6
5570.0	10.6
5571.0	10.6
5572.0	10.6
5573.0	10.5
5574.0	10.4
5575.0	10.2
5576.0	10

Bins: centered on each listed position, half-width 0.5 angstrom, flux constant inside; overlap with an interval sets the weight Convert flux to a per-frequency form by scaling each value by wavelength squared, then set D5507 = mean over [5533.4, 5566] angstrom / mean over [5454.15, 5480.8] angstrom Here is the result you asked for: 1.2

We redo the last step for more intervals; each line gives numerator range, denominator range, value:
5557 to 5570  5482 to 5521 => 1.07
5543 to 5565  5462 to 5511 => 1.16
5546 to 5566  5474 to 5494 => 1.21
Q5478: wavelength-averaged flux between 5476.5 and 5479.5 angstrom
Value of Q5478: 9.18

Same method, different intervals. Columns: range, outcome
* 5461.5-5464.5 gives 8.7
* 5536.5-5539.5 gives 9.92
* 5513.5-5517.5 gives 10.6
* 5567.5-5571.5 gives 10.6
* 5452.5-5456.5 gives 8.76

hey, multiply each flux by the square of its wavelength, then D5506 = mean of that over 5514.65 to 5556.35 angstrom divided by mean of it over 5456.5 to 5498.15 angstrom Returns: 1.15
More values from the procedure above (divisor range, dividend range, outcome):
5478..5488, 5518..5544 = 1.09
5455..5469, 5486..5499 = 1.13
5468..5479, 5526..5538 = 1.12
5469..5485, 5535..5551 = 1.18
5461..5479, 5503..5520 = 1.21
